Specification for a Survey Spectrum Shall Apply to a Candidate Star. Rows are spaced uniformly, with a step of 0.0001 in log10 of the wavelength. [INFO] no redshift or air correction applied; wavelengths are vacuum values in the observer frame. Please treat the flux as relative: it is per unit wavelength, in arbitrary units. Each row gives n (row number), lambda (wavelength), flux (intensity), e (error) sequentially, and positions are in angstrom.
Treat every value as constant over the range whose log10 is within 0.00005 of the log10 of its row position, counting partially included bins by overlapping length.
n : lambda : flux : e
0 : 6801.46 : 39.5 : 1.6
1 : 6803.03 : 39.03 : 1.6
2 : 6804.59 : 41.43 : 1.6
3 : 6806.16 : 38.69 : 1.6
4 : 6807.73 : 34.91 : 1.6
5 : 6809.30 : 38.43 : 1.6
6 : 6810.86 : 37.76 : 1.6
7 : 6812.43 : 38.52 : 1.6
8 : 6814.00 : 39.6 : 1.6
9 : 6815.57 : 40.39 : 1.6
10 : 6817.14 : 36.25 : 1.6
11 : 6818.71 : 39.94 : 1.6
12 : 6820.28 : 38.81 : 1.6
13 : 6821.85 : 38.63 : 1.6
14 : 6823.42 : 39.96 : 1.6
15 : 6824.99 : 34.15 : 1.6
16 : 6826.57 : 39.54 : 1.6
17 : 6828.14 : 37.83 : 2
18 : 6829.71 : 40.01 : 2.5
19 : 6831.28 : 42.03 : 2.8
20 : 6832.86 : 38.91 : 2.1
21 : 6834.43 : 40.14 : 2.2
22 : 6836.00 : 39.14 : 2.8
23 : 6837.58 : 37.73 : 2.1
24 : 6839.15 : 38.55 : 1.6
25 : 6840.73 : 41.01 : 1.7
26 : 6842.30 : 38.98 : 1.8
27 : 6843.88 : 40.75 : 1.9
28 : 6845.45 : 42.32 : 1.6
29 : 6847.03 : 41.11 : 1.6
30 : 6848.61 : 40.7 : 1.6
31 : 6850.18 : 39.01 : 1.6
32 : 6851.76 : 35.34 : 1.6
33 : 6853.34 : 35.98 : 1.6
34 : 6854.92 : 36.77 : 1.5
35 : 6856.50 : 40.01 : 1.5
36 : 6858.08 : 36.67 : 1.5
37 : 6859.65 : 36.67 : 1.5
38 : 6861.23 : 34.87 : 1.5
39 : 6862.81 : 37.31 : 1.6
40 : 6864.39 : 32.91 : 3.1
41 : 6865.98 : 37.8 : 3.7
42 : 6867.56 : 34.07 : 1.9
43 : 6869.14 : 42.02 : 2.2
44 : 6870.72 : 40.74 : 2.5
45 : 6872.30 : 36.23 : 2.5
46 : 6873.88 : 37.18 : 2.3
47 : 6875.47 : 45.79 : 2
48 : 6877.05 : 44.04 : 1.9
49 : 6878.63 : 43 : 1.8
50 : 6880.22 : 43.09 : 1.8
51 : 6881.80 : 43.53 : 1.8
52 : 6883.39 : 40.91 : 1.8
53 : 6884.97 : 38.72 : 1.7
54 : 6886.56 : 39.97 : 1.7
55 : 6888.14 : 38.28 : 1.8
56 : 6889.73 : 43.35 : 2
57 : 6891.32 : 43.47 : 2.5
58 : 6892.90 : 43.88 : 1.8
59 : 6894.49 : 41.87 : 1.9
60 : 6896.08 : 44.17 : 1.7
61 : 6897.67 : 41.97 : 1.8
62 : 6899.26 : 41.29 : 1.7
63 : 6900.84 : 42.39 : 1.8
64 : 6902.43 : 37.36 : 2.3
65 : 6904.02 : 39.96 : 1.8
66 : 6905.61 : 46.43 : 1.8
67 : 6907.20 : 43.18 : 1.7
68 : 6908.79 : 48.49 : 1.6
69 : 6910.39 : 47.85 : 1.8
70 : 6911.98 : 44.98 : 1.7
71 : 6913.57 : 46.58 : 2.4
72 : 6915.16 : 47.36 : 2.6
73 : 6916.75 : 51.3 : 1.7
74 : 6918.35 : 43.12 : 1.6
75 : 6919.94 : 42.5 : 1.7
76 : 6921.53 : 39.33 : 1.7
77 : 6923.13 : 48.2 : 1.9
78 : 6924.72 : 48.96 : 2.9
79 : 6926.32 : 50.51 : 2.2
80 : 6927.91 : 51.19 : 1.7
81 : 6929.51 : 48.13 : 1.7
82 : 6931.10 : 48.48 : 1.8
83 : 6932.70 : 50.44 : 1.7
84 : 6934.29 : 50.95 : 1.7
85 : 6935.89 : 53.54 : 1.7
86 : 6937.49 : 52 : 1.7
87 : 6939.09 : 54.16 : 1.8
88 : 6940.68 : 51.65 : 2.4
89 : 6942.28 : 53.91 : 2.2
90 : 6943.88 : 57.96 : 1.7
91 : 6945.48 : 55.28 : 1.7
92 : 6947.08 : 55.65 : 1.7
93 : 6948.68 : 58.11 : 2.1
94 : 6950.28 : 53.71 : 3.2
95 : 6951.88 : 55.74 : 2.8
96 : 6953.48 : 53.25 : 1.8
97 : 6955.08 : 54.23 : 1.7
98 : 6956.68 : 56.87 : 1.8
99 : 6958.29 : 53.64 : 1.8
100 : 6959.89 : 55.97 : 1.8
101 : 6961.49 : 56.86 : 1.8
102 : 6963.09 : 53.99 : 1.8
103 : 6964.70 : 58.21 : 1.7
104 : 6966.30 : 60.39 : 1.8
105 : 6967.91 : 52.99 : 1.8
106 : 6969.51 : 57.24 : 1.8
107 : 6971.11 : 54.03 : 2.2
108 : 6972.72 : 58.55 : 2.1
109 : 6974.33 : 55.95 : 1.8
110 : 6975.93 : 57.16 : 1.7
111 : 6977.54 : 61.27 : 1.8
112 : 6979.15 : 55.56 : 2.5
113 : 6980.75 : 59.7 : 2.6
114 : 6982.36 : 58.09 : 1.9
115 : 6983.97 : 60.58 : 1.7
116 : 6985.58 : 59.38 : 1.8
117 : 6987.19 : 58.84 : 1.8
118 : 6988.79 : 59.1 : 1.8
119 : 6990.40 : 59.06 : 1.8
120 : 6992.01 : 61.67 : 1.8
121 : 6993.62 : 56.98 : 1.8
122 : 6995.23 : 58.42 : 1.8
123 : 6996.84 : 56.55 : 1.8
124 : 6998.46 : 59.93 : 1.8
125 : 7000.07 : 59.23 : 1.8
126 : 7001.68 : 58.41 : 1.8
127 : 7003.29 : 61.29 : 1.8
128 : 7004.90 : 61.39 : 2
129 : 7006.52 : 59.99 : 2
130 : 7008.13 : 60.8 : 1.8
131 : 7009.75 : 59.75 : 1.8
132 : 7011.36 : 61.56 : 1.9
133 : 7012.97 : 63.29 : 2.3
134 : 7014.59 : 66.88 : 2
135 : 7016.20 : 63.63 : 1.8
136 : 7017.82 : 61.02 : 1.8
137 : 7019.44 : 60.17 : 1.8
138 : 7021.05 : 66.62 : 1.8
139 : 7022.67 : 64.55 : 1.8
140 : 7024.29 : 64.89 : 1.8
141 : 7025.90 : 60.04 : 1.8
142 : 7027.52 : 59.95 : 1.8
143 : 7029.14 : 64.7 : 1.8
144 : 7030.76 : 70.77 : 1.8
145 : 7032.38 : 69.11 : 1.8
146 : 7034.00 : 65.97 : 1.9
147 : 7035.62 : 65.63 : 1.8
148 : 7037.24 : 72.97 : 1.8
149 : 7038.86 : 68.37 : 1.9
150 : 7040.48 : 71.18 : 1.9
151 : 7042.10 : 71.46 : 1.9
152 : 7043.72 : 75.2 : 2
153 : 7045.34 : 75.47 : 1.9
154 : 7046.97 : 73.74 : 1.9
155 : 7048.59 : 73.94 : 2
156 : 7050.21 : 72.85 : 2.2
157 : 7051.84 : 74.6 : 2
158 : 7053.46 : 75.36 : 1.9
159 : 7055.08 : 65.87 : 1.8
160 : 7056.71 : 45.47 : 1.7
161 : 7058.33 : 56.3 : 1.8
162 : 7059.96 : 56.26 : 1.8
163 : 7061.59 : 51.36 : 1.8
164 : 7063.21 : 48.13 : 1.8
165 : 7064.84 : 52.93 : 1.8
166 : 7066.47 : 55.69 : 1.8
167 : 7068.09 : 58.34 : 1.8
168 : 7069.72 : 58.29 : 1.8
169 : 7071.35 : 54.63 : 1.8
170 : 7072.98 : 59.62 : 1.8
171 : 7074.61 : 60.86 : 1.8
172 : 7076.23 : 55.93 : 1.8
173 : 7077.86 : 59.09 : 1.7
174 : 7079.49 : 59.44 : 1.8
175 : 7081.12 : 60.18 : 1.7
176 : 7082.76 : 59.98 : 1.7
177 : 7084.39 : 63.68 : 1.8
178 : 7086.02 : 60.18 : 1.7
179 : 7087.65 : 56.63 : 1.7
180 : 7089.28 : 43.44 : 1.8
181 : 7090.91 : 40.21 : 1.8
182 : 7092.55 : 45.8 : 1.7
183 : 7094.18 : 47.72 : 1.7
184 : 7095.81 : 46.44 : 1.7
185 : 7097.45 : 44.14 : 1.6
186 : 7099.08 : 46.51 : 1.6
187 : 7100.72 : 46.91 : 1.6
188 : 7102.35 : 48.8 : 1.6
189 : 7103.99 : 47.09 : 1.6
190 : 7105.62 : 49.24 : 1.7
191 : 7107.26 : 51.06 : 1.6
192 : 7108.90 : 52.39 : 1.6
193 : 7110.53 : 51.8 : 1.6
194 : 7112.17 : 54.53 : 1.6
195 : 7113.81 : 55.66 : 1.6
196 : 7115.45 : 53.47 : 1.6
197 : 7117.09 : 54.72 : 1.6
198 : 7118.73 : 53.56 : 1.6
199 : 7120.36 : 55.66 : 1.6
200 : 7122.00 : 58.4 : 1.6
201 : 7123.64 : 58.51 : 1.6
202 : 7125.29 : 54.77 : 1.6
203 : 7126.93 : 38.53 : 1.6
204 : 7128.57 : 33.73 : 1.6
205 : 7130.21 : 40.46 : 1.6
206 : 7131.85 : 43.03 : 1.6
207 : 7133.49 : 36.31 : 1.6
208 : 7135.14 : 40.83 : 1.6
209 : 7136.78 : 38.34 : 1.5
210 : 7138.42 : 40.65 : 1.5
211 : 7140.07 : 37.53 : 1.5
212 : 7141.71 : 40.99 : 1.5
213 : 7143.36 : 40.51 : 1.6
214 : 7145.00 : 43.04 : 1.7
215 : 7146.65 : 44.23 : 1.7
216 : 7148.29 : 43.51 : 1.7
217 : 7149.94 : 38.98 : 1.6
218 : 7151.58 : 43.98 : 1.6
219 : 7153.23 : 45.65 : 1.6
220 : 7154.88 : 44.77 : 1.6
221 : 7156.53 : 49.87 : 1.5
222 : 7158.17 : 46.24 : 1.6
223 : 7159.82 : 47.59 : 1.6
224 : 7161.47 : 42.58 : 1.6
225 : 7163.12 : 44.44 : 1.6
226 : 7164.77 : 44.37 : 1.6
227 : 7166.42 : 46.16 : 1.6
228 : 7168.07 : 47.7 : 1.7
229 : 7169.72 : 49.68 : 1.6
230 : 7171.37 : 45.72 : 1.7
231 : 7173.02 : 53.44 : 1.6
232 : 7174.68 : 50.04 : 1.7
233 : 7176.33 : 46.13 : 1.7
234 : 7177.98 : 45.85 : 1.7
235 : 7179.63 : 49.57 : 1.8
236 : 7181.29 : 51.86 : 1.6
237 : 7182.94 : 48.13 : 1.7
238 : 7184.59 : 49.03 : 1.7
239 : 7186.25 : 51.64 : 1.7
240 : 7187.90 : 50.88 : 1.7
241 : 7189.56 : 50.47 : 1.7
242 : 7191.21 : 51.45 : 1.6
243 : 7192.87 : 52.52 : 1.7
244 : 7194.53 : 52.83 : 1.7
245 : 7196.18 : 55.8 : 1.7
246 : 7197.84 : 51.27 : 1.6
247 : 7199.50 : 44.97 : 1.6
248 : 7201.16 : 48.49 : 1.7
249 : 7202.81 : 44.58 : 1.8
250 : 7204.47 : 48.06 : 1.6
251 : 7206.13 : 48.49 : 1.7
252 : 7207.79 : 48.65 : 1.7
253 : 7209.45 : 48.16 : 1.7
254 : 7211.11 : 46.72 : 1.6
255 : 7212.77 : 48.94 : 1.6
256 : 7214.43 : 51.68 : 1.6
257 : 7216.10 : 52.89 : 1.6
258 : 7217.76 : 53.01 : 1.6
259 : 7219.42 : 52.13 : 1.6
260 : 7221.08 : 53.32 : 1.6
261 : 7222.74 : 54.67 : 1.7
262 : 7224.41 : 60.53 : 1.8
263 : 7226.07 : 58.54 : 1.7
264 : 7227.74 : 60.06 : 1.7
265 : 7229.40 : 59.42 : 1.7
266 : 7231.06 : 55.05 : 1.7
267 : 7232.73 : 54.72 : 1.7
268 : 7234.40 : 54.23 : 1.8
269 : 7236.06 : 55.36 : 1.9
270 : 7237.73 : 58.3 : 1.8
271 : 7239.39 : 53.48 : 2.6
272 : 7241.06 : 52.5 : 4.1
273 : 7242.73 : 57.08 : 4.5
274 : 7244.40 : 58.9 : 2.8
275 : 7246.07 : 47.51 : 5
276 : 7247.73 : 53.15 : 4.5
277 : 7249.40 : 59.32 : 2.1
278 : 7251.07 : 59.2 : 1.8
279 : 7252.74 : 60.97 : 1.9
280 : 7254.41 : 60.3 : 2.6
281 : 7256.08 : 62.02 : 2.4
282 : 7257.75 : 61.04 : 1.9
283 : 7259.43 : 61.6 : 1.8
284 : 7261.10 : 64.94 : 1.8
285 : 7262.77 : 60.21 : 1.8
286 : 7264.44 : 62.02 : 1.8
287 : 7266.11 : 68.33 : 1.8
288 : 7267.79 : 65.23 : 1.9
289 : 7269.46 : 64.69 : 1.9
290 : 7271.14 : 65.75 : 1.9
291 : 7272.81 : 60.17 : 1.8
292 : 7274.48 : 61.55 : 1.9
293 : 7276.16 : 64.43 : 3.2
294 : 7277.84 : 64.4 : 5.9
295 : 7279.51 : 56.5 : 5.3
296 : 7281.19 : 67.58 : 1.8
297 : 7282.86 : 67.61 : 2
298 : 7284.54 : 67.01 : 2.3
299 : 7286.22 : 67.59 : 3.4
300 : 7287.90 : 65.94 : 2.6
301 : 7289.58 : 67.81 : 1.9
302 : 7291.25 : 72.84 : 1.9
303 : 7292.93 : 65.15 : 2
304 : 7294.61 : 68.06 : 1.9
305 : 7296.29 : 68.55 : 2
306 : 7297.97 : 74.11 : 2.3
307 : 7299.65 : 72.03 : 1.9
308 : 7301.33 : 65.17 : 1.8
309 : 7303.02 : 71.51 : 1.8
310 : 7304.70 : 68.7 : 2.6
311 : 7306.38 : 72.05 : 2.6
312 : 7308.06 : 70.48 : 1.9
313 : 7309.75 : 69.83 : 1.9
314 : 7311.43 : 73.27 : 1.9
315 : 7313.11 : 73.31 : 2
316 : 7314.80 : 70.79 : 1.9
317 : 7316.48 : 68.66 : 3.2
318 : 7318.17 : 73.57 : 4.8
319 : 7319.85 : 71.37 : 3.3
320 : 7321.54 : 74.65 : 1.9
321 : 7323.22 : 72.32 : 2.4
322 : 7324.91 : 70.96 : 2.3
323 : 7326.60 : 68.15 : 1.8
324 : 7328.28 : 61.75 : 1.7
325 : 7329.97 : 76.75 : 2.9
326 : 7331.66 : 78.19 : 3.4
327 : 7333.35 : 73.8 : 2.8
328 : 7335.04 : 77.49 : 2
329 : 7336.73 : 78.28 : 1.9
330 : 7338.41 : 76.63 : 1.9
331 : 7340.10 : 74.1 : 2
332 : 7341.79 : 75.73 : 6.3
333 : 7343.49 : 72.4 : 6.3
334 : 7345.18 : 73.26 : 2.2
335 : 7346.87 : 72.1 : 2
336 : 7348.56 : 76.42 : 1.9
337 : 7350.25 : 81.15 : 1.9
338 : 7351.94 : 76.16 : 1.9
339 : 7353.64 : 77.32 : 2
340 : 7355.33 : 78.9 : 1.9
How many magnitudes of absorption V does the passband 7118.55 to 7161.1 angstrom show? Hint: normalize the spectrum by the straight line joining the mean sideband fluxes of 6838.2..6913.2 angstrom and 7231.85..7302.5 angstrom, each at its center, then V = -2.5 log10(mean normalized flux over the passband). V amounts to 0.24 mag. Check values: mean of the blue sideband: 40.6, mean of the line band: 44.4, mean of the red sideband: 62.4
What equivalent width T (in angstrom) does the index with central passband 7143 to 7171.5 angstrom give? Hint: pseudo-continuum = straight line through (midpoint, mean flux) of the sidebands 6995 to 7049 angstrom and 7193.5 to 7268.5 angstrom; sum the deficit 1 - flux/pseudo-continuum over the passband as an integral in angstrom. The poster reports 6.64 angstrom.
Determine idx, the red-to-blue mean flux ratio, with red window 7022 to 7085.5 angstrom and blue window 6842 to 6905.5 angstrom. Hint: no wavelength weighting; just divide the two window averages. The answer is 1.6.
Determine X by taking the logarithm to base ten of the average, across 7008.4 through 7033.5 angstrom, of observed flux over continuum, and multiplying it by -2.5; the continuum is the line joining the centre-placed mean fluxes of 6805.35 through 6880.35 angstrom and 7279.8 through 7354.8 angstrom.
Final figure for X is -0.24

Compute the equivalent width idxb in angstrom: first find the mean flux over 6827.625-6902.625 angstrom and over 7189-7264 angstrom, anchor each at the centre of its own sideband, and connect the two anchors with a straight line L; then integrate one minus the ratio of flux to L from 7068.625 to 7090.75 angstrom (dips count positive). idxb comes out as -4.0 angstrom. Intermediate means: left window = 39.8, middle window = 57.3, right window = 54.5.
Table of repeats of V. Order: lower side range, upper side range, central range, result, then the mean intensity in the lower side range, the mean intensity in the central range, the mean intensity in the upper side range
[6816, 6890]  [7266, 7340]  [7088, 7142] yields 0.201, 39.1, 47.1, 69.5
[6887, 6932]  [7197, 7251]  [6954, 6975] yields -0.209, 44.8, 56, 53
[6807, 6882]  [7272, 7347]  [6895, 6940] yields -0.066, 38.9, 46.6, 70.1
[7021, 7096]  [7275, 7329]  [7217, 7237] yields 0.189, 61.3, 55.9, 68.9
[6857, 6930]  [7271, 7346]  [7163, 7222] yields 0.250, 42.4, 49.5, 70.1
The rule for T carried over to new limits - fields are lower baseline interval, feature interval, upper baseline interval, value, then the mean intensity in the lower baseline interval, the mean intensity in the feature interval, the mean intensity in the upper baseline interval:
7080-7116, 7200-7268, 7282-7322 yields 8.78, 51.2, 55.6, 70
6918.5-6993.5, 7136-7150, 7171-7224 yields 2.79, 54.6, 41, 50.2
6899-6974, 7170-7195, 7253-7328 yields 4.95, 50.9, 49.9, 67.2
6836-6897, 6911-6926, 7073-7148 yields -1.53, 39.7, 46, 49.3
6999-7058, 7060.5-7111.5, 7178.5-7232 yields 6.95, 65.6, 52.8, 51.7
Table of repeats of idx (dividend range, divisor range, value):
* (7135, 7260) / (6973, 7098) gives 0.83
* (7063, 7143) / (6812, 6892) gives 1.28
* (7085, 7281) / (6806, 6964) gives 1.17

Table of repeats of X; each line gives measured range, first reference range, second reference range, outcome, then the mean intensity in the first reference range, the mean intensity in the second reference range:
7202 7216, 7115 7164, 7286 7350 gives 0.15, 45.1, 71.8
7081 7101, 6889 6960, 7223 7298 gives 0.09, 48.7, 61.5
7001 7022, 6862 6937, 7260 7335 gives -0.22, 43.6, 68.4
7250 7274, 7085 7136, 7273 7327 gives 0.04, 48.8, 68.8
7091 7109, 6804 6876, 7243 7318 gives 0.15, 38.6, 65.3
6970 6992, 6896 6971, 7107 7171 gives -0.18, 50.3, 46.3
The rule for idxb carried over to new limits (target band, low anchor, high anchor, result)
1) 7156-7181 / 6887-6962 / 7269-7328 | 5.8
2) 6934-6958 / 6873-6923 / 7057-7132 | -4.8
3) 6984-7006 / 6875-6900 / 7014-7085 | -1.2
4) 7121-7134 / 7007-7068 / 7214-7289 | 3.4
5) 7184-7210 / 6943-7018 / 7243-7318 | 5.5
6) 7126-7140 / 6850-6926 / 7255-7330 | 4.5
